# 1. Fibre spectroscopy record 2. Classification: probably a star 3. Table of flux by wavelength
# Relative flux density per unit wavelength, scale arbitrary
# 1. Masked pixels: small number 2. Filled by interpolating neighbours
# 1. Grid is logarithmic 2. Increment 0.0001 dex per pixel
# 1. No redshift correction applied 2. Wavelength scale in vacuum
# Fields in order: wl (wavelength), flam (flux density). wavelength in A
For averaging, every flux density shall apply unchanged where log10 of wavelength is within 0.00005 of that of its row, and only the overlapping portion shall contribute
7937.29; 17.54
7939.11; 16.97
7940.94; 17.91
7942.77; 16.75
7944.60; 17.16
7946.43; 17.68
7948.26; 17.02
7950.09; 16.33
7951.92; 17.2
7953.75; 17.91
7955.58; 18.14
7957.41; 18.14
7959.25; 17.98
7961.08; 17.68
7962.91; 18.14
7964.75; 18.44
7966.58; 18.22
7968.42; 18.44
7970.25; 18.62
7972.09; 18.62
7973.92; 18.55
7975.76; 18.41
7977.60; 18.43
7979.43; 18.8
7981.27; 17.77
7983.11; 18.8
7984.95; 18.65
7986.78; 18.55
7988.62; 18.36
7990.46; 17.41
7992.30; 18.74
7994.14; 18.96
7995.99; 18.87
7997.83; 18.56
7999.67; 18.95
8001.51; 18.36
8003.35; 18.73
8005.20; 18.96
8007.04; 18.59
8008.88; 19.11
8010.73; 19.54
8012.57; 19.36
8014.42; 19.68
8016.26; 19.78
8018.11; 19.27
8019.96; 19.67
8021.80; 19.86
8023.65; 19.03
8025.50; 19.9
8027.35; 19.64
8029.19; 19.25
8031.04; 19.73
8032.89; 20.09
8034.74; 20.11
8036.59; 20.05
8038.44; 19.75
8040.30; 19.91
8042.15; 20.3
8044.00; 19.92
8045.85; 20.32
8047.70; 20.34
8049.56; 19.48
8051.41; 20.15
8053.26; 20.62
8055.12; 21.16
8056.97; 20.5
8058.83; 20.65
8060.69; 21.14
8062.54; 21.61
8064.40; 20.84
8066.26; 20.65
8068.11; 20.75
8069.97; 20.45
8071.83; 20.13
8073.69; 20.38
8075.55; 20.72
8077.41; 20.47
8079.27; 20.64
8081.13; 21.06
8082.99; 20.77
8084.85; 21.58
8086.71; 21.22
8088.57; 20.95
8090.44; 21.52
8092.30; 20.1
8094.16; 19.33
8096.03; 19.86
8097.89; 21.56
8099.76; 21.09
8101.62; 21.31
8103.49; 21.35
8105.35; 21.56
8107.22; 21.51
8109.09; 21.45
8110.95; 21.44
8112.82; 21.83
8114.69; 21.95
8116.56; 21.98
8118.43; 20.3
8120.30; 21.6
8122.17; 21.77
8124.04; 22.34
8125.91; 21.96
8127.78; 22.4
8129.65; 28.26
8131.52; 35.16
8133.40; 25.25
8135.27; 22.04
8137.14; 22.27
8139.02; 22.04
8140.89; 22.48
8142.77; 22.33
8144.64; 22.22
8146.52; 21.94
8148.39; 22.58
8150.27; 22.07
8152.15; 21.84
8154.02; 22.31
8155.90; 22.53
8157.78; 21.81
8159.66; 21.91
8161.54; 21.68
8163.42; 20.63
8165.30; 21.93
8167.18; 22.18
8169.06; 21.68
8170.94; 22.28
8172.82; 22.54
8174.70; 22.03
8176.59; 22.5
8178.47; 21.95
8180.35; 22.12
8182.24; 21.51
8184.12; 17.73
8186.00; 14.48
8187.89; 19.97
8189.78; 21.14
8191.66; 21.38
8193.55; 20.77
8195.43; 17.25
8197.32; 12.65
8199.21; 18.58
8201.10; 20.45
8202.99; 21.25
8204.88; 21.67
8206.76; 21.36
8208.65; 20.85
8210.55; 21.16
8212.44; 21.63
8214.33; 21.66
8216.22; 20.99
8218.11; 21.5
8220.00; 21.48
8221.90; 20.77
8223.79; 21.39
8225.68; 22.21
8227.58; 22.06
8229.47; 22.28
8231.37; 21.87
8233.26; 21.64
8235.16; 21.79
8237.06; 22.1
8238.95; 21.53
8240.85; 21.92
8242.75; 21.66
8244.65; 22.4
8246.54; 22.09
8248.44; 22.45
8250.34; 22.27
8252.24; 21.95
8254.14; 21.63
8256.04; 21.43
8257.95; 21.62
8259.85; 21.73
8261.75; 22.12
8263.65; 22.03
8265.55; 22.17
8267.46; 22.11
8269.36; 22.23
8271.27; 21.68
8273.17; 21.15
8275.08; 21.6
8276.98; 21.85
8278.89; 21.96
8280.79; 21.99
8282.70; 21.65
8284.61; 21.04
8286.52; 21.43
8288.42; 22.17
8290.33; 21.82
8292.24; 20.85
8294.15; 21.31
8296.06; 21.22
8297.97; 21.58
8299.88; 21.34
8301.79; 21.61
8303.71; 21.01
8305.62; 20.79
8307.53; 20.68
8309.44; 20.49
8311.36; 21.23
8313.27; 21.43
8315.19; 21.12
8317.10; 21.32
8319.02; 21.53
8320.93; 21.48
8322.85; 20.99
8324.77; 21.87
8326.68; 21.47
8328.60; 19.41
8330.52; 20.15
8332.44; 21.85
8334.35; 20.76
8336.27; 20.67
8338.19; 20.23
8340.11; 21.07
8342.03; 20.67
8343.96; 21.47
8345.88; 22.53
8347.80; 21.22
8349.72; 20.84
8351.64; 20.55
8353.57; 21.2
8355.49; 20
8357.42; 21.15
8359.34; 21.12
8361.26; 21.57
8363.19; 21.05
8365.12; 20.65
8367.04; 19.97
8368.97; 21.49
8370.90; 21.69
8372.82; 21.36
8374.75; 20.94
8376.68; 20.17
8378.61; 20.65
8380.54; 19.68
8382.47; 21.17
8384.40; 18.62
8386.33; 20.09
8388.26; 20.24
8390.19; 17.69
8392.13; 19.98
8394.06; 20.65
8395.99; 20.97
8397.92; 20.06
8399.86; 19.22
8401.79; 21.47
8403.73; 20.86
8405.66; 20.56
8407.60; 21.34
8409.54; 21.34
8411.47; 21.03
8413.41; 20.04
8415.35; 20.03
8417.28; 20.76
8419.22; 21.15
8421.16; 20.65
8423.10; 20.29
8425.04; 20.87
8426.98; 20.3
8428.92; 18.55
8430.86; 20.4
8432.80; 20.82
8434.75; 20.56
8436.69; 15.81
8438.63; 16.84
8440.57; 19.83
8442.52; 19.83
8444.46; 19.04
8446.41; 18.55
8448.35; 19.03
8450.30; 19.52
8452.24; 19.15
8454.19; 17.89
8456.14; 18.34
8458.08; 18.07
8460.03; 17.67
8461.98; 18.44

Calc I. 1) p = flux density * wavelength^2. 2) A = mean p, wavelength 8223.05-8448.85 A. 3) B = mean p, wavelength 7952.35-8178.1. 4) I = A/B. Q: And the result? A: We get 1.1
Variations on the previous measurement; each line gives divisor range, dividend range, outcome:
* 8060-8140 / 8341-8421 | 1.01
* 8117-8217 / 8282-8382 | 1.01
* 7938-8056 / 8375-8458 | 1.17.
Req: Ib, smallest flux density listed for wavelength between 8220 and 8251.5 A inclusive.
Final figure 20.77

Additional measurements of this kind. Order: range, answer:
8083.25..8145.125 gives 19.33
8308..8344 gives 19.41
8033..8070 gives 19.48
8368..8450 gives 15.81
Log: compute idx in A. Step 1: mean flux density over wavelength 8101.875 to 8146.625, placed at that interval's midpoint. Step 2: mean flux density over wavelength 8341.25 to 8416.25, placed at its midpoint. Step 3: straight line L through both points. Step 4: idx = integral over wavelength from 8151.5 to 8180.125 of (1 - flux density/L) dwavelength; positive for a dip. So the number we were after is 0.6 A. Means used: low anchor 22.8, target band 22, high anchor 20.6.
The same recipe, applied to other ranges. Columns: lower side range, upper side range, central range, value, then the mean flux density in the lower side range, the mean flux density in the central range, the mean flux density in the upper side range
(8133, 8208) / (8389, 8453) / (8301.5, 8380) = -2.6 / 21.2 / 21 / 19.9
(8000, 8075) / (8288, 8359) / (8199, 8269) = -3.1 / 19.9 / 21.7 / 21.1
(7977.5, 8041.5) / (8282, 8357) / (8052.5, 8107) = -3.5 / 19.1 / 20.8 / 21.1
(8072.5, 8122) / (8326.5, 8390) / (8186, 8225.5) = 1.2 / 21.1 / 20.3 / 20.7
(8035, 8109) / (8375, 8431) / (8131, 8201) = -3.1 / 20.7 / 21.5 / 20.3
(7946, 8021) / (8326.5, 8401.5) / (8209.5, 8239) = -2.7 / 18.5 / 21.6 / 20.6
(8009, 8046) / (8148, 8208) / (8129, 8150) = -3.7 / 19.7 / 24.1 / 20.8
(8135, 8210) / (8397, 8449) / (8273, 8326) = -2.2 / 21.1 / 21.4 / 20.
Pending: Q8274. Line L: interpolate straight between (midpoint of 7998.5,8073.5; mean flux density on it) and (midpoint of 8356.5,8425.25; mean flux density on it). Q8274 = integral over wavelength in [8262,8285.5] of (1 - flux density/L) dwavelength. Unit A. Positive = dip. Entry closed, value -1.7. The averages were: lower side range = 19.9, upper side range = 20.6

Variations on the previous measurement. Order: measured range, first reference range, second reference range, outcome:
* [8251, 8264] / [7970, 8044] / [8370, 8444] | -1.3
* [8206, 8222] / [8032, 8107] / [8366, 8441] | -0.7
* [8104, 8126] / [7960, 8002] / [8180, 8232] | -2.3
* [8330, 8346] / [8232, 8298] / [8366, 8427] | 0.1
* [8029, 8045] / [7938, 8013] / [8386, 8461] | -1.3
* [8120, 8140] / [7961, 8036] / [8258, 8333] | -4.1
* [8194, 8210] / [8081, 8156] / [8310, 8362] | 1.8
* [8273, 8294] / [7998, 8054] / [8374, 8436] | -1.6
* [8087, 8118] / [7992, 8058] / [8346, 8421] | -2.1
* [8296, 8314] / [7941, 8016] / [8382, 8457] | -1.6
